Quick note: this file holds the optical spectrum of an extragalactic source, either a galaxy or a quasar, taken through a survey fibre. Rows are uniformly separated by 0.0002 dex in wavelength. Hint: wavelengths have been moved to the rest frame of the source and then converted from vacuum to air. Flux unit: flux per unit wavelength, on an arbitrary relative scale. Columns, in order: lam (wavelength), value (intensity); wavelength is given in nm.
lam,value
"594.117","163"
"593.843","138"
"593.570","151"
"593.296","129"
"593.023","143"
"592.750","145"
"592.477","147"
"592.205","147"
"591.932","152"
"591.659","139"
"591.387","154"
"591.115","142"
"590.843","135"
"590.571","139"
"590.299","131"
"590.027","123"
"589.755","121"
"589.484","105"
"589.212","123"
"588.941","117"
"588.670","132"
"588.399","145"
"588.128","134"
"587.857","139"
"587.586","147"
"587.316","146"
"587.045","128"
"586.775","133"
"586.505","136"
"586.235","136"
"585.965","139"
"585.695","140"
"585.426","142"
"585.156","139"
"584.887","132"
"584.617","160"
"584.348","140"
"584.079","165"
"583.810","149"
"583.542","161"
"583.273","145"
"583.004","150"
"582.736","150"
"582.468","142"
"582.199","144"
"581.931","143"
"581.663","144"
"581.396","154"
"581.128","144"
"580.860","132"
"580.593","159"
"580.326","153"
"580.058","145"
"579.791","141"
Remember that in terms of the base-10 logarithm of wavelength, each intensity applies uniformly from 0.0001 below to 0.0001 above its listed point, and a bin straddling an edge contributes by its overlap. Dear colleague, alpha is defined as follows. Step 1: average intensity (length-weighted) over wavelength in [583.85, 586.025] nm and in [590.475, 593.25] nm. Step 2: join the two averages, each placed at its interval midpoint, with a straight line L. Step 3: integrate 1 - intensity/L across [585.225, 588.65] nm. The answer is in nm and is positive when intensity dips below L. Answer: 0.15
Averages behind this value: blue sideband 145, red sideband 144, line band 139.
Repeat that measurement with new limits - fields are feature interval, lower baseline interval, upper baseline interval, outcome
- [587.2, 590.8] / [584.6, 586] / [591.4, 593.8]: 0.29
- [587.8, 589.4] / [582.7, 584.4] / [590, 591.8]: 0.14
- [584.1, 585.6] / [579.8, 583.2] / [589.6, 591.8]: -0.02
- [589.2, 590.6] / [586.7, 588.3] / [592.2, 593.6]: 0.18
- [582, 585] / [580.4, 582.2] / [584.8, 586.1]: -0.14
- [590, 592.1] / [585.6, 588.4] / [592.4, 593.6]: 0.01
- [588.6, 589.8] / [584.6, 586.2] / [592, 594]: 0.19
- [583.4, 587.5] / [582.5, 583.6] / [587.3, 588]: 0.10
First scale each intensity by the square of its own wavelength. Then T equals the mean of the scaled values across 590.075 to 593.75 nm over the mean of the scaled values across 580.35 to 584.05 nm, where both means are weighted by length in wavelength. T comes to 0.99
